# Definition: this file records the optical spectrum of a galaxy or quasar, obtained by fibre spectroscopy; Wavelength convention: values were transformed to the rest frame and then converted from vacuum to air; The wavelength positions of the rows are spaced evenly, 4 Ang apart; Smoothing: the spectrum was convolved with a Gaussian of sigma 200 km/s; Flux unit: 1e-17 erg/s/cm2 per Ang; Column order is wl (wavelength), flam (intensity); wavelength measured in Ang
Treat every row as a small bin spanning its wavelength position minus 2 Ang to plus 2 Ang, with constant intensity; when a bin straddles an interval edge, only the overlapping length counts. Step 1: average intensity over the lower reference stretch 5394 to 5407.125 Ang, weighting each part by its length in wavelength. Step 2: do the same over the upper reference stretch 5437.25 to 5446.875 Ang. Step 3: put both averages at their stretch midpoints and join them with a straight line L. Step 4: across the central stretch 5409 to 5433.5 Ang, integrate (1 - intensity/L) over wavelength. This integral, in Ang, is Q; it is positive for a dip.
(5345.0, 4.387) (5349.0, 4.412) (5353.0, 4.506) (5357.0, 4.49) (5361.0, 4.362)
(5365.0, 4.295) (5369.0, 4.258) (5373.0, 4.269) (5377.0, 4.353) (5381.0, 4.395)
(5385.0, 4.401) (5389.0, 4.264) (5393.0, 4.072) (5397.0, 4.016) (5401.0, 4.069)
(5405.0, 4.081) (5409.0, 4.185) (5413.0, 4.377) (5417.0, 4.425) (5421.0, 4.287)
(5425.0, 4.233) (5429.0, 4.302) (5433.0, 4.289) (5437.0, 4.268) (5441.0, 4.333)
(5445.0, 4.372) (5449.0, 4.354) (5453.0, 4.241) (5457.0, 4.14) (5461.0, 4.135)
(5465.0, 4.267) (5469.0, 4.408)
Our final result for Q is -0.66 Ang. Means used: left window 4.06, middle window 4.31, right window 4.34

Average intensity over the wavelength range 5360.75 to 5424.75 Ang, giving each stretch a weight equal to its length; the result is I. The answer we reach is 4.25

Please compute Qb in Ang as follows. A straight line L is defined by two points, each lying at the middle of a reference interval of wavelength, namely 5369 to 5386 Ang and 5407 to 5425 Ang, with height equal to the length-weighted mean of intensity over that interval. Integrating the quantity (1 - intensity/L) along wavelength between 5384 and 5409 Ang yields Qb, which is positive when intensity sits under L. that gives 1.1 Ang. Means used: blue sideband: 4.34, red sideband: 4.31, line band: 4.14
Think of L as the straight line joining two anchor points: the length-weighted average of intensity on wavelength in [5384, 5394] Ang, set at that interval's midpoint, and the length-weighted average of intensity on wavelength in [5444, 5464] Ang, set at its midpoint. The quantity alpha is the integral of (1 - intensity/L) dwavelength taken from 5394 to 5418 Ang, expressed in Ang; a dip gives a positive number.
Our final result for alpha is 0.4 Ang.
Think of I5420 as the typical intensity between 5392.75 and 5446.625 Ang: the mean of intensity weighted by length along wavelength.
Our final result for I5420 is 4.24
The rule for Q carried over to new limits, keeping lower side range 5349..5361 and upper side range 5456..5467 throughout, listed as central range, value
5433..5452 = -0.4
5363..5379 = 0.5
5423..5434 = 0.0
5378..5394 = 0.3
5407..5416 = 0.0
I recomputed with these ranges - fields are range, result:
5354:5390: 4.35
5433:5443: 4.3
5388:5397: 4.12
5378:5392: 4.33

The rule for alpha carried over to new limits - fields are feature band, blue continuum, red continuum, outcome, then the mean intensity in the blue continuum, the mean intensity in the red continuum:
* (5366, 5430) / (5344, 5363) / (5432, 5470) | 1.7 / 4.43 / 4.28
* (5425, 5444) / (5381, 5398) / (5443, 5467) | -0.2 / 4.22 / 4.25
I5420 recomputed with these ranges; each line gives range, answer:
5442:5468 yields 4.26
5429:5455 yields 4.31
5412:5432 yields 4.32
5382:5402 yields 4.18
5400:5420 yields 4.24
